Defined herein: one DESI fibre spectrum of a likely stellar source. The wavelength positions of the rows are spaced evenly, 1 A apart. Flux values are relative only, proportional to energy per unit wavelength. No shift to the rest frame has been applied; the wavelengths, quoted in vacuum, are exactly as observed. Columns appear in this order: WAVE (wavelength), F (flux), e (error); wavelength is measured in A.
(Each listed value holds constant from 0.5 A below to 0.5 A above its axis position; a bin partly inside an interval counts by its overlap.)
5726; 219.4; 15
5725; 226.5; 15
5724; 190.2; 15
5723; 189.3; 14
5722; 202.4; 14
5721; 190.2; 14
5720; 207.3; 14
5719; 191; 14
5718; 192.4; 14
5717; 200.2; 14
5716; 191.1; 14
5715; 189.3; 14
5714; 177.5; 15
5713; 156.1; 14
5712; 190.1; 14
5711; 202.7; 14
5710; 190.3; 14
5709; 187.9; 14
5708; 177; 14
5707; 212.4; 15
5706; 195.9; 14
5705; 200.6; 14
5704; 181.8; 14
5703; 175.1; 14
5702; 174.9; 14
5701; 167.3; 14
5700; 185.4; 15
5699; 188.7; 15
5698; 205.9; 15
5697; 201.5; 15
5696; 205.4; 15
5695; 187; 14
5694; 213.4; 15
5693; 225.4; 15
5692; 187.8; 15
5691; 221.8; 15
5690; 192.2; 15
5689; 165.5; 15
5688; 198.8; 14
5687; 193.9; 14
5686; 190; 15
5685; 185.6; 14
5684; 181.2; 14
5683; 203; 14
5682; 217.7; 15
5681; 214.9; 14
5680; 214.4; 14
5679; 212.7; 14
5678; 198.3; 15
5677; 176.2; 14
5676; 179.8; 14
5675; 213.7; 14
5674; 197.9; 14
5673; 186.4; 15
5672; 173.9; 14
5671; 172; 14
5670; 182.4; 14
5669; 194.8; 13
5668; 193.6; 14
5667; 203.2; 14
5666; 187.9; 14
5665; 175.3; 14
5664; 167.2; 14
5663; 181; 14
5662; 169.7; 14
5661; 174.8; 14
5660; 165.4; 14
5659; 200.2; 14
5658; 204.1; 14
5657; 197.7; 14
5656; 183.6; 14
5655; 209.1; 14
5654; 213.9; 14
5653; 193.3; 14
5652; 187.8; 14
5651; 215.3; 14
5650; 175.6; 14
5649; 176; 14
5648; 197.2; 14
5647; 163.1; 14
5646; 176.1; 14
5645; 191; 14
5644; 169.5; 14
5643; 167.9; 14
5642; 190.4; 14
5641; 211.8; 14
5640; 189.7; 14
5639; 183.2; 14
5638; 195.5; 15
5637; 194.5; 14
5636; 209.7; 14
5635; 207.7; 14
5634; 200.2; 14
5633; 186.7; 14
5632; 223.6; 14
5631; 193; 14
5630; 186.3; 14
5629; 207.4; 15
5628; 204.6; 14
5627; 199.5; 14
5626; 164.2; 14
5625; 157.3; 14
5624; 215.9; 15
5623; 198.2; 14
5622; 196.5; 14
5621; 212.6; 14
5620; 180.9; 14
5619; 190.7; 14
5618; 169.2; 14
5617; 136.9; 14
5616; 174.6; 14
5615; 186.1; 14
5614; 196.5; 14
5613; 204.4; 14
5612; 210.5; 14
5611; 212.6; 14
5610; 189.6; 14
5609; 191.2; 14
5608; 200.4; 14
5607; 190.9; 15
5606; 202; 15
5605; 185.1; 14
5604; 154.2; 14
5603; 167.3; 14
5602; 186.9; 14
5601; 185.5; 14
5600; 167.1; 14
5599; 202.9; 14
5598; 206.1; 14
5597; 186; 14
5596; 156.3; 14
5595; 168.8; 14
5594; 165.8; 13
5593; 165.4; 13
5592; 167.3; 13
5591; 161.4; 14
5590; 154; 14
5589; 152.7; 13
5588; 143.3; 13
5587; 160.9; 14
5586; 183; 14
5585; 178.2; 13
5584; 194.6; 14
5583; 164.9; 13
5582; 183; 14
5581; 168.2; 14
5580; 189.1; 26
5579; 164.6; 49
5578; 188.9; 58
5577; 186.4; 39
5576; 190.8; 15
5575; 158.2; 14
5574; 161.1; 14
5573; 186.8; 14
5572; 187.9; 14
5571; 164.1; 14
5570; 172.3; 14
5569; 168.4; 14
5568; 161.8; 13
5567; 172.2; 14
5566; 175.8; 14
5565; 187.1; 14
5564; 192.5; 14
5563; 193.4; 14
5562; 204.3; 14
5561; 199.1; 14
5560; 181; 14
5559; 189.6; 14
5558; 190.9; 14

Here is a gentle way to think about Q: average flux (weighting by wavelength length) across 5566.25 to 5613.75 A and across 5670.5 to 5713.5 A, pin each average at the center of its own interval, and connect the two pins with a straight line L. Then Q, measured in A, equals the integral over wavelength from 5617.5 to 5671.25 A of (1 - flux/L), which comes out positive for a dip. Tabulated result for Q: -1.2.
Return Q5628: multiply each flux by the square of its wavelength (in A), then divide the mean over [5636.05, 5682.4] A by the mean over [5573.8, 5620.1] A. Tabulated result 1.09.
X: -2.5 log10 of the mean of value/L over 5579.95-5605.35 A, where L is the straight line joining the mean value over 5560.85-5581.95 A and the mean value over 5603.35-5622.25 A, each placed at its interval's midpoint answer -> 0.07 mag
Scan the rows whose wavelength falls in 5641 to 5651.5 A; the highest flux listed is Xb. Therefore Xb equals 215.3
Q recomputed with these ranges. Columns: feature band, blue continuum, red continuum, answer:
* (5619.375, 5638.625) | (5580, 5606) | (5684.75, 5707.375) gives -1.7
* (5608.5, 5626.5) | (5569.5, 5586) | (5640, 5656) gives -0.4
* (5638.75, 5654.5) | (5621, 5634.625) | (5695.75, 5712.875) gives 0.5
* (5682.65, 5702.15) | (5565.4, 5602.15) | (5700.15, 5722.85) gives -0.8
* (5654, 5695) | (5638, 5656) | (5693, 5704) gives -0.5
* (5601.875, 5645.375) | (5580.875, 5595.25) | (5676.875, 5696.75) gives -2.8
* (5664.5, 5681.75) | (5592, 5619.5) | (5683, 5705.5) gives -0.3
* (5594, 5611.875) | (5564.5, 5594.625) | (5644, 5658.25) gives -0.7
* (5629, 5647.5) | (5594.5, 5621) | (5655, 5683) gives -0.3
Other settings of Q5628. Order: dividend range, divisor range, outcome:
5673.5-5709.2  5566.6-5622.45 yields 1.13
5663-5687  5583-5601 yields 1.15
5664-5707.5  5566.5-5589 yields 1.16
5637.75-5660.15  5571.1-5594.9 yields 1.13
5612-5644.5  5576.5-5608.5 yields 1.10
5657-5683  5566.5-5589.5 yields 1.14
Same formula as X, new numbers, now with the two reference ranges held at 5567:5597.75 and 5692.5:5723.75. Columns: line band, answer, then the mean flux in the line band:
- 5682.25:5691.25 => -0.021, 192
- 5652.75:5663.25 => -0.038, 190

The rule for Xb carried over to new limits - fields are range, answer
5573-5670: 223.6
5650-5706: 225.4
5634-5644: 211.8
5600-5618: 212.6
